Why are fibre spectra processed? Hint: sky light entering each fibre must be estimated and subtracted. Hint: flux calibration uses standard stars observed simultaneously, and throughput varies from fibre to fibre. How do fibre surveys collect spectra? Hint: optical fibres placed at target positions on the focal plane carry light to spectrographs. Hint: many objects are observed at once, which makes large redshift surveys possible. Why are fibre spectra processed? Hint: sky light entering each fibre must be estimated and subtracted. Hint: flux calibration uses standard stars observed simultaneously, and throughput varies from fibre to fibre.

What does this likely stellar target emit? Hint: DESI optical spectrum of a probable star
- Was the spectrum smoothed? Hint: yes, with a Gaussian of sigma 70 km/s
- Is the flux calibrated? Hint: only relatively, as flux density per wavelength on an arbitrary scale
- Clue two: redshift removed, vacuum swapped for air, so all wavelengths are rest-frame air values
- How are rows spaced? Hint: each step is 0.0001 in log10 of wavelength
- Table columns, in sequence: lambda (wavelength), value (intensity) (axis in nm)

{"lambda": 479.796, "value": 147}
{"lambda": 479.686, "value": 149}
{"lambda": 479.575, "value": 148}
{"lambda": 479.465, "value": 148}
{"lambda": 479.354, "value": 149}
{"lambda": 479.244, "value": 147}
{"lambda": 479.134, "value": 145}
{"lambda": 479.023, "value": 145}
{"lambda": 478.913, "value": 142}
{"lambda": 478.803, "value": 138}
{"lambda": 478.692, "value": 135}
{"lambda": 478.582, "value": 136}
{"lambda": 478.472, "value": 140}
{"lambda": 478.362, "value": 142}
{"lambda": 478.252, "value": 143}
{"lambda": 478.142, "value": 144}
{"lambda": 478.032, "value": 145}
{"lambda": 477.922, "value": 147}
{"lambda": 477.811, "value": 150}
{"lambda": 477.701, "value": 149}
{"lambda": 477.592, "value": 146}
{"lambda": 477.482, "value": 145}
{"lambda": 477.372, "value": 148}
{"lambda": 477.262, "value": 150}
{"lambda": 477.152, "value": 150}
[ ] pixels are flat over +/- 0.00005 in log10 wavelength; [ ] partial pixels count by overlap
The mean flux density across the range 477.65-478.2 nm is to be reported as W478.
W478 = 147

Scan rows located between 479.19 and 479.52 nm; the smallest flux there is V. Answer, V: 147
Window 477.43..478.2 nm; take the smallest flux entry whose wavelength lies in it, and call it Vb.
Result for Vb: 144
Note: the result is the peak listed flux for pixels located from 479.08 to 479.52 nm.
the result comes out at 149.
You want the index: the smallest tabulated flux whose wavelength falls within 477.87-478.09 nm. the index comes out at 145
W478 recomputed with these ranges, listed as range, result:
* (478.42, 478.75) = 137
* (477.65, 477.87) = 149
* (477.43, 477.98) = 147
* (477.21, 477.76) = 148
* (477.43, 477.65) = 146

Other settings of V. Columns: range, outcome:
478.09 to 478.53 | 140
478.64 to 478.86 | 135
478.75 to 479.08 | 138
